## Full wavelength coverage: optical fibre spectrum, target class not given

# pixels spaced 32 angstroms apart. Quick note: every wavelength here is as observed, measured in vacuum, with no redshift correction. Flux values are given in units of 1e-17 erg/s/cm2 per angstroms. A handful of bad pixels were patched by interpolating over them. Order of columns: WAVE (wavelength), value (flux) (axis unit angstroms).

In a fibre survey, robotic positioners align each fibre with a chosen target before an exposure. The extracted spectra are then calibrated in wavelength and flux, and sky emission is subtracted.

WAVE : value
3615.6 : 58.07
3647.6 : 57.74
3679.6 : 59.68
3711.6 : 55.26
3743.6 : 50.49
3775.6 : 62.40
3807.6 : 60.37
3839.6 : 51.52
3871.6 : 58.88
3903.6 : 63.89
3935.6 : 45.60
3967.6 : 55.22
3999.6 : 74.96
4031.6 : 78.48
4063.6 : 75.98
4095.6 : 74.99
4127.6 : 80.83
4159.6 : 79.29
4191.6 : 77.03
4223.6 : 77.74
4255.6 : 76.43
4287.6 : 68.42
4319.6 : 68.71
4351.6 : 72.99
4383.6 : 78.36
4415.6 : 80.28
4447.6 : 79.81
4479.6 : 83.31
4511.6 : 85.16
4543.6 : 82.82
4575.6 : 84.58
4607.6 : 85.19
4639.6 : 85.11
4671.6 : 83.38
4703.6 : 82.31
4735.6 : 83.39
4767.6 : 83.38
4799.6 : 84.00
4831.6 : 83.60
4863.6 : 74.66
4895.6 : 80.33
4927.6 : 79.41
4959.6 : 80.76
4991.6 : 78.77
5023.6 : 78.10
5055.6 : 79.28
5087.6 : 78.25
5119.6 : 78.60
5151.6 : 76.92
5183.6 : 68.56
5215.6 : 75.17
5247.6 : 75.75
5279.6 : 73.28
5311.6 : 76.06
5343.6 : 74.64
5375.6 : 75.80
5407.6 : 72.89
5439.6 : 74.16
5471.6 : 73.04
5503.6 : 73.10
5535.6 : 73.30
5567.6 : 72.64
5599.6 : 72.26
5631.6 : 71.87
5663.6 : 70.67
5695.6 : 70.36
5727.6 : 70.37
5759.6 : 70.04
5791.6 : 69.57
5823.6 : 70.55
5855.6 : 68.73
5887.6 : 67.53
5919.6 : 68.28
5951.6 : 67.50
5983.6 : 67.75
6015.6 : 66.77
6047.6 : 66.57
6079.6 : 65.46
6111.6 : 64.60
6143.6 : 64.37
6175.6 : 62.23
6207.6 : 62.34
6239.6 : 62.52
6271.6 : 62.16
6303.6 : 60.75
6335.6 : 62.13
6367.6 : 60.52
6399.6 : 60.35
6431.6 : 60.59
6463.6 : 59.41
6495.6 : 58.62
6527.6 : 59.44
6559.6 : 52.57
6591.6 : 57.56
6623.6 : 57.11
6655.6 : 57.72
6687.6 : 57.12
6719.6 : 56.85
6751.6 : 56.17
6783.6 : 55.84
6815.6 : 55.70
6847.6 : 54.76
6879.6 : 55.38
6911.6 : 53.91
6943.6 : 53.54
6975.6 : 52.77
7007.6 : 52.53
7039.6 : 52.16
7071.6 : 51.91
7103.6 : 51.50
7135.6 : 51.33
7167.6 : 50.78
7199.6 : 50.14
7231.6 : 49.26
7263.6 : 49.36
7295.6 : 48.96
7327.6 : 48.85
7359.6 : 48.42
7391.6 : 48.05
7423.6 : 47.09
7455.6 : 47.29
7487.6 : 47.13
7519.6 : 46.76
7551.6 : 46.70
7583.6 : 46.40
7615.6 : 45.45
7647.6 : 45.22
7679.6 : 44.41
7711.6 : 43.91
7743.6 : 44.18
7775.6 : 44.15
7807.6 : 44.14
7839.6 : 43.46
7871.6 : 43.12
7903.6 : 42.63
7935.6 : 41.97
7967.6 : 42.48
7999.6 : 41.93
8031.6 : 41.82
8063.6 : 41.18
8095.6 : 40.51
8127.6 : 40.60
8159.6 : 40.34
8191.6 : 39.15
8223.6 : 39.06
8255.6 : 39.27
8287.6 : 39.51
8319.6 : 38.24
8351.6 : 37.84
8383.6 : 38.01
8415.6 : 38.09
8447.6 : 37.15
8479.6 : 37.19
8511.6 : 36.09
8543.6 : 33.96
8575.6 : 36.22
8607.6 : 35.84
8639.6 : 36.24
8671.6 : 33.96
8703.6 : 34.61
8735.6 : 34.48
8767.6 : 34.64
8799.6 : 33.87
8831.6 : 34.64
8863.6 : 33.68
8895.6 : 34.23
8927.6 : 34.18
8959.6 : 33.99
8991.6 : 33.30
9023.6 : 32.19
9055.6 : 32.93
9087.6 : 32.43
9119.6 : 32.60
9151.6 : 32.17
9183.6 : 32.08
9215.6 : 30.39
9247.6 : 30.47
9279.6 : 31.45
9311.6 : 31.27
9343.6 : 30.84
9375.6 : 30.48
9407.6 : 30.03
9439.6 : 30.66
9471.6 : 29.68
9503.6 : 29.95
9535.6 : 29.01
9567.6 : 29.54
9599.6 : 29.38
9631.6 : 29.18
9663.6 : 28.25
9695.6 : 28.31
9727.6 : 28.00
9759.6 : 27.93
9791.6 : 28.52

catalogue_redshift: 0.00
